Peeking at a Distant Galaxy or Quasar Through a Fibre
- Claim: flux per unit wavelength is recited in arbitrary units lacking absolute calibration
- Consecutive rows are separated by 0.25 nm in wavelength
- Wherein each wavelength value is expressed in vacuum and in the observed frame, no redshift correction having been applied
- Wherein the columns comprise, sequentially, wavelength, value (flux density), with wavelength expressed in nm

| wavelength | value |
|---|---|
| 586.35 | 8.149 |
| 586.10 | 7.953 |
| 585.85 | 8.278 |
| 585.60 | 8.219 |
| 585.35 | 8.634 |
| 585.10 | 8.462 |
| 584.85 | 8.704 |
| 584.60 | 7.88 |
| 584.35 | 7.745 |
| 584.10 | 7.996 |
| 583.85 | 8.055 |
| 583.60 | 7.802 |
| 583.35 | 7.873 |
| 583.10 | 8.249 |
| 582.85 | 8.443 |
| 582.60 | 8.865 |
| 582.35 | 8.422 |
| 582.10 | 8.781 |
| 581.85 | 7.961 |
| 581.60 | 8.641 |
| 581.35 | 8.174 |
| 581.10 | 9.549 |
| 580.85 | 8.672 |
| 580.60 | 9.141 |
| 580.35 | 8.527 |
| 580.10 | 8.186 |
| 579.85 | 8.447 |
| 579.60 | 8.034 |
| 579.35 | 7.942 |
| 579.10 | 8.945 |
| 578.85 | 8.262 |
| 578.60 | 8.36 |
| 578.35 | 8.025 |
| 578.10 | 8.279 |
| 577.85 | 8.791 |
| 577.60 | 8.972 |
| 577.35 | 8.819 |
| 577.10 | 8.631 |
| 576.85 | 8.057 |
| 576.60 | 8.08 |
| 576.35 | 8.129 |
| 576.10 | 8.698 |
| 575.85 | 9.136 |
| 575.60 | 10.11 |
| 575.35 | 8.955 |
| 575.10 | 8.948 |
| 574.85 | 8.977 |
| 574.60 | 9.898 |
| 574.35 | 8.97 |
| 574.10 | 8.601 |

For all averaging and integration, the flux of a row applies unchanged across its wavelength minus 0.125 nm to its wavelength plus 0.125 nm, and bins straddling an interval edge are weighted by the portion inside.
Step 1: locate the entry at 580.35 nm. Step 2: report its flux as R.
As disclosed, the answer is 8.527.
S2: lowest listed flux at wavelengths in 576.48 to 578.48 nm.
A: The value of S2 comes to 8.025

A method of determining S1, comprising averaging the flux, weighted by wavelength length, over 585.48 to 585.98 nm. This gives 8.25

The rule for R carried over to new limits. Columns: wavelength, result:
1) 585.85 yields 8.278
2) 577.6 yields 8.972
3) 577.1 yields 8.631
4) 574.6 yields 9.898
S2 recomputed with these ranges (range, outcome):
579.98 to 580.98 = 8.186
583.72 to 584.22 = 7.996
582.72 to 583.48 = 7.873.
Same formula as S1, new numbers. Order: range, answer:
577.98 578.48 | 8.15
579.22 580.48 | 8.23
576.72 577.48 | 8.5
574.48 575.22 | 9.27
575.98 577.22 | 8.32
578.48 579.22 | 8.52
